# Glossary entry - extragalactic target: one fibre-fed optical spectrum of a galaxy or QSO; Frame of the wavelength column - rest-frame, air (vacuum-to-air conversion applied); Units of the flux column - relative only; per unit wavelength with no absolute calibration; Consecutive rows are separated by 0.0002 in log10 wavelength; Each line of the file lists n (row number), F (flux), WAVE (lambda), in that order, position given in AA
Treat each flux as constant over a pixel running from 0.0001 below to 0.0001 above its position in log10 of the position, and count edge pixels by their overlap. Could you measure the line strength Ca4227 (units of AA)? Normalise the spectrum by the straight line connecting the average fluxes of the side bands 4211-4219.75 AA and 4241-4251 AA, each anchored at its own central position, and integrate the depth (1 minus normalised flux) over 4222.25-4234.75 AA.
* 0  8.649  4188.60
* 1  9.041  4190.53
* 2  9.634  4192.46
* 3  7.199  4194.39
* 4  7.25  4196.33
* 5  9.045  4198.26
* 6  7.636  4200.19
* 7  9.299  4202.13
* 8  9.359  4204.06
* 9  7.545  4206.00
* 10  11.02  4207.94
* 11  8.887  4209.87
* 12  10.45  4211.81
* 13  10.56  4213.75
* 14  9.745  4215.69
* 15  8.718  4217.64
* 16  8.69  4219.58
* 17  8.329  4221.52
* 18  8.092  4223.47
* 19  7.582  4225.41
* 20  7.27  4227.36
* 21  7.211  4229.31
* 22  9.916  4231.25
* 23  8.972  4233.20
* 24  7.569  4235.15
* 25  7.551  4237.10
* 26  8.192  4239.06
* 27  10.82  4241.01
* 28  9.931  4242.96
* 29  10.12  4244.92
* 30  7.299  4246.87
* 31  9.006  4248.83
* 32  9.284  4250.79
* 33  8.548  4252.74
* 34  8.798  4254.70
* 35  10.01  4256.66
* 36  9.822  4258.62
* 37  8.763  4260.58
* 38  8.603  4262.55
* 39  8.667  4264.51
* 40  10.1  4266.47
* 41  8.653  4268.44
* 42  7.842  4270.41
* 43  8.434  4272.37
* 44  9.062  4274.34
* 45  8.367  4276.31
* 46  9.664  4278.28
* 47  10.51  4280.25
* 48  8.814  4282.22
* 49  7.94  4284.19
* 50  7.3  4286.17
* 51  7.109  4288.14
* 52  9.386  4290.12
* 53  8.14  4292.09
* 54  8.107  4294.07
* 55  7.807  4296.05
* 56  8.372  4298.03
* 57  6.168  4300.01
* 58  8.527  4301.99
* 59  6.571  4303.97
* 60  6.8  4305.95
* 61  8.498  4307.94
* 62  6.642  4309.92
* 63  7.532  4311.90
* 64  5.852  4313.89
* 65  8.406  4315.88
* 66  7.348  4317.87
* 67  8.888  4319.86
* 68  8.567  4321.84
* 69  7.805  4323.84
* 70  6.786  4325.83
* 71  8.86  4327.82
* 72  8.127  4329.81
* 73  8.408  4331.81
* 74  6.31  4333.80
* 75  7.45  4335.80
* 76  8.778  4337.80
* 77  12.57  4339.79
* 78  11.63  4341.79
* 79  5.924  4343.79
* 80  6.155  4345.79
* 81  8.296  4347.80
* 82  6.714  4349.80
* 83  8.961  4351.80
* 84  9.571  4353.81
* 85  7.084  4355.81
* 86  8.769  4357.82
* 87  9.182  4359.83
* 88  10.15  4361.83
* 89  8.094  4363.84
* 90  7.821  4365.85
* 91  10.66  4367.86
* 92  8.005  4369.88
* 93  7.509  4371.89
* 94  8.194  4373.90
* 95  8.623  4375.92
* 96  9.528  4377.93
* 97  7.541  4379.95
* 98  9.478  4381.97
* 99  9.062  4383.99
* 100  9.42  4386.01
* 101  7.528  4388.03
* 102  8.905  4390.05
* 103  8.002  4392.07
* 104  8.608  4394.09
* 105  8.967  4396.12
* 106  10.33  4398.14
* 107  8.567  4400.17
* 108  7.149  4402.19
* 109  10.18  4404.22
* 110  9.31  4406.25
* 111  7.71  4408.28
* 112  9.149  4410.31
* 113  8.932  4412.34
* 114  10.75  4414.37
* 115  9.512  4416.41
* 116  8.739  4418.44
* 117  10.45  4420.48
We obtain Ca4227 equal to 1.8 AA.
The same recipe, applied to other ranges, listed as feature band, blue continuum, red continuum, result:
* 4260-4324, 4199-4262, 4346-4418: 4.89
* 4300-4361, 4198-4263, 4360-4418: 5.91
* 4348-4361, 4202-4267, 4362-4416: 0.64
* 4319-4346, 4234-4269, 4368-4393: 1.10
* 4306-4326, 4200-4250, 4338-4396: 2.51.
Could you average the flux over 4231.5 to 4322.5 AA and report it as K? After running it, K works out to 8.43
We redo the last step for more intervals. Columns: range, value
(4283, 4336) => 7.7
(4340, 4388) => 8.58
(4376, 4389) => 8.75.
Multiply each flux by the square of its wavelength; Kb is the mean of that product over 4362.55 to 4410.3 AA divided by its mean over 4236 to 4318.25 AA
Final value 1.09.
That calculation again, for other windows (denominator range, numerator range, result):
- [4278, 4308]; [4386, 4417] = 1.16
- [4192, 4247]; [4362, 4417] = 1.09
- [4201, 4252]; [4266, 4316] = 0.93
